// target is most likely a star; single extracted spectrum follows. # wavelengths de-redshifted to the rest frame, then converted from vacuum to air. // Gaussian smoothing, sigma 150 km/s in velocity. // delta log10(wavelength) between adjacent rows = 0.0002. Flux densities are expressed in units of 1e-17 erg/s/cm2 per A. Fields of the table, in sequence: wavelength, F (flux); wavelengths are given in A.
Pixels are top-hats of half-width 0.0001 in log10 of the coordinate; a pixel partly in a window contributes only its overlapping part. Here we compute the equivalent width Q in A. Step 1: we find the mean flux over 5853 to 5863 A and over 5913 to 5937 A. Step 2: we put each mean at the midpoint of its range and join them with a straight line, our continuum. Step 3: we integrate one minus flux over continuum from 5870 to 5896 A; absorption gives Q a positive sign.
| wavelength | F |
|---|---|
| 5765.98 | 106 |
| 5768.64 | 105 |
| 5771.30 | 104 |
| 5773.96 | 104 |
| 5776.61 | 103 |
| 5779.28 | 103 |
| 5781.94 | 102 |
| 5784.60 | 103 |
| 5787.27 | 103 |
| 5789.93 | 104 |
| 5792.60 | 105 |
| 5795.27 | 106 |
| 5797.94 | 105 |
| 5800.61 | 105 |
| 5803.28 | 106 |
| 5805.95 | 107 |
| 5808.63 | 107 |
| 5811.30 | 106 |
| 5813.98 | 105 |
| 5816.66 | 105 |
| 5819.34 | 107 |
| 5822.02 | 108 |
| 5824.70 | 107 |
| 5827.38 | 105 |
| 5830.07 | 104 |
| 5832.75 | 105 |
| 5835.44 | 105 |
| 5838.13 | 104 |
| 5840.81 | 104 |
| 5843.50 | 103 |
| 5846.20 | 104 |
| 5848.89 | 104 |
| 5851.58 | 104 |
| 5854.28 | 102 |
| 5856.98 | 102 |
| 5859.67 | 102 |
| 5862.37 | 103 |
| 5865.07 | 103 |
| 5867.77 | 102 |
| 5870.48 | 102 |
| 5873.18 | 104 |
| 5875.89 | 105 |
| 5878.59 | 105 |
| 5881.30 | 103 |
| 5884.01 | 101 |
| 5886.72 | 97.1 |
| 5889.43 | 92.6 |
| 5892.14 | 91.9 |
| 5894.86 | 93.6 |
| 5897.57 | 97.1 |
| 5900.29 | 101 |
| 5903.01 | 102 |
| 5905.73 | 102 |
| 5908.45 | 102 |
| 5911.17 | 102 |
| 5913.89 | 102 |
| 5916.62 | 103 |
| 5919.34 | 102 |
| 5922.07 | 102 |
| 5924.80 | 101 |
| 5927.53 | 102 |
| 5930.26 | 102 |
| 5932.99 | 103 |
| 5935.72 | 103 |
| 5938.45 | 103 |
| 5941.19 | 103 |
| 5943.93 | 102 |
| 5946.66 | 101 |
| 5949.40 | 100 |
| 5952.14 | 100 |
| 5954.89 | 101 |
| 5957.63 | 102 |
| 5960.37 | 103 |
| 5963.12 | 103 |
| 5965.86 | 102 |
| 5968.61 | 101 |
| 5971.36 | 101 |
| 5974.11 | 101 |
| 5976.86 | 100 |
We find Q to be 0.7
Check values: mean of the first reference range 102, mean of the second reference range 102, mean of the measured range 99.5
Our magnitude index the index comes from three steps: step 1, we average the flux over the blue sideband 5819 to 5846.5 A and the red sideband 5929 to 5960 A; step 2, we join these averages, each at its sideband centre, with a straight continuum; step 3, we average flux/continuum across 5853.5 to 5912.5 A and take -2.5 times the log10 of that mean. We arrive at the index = 0.03 mag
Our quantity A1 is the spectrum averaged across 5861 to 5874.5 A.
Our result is 103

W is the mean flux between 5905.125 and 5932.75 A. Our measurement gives 102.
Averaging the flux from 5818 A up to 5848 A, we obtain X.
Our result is 105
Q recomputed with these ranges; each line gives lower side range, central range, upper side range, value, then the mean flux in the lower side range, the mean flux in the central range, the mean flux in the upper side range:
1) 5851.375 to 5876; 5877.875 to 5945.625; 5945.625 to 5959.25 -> 0.7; 103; 101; 101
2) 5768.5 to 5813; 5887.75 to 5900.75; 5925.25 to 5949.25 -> 1.0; 105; 94.9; 102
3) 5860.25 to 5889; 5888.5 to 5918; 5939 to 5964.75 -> 0.8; 102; 99.1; 102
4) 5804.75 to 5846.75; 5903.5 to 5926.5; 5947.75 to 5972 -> 0.2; 105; 102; 101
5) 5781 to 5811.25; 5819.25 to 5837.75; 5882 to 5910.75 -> -0.5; 105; 106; 98.3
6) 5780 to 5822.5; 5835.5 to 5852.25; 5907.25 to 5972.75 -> 0.0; 105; 104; 102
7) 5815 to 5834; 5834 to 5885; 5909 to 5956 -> 0.6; 106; 103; 102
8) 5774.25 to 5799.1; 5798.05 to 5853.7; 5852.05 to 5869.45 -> -1.2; 104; 105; 102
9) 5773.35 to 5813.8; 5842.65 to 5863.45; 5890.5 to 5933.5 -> -0.1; 105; 103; 100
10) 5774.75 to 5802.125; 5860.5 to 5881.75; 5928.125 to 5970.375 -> -0.1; 104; 103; 102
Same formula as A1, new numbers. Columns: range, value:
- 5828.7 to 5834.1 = 104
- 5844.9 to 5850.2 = 104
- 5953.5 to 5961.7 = 102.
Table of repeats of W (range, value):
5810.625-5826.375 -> 106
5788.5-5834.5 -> 106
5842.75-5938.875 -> 101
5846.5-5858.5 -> 103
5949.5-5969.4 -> 102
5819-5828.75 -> 107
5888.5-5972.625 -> 101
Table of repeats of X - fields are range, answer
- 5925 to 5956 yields 102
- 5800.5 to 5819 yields 106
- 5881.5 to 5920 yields 99.3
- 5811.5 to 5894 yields 103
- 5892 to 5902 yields 96.5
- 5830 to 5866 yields 104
